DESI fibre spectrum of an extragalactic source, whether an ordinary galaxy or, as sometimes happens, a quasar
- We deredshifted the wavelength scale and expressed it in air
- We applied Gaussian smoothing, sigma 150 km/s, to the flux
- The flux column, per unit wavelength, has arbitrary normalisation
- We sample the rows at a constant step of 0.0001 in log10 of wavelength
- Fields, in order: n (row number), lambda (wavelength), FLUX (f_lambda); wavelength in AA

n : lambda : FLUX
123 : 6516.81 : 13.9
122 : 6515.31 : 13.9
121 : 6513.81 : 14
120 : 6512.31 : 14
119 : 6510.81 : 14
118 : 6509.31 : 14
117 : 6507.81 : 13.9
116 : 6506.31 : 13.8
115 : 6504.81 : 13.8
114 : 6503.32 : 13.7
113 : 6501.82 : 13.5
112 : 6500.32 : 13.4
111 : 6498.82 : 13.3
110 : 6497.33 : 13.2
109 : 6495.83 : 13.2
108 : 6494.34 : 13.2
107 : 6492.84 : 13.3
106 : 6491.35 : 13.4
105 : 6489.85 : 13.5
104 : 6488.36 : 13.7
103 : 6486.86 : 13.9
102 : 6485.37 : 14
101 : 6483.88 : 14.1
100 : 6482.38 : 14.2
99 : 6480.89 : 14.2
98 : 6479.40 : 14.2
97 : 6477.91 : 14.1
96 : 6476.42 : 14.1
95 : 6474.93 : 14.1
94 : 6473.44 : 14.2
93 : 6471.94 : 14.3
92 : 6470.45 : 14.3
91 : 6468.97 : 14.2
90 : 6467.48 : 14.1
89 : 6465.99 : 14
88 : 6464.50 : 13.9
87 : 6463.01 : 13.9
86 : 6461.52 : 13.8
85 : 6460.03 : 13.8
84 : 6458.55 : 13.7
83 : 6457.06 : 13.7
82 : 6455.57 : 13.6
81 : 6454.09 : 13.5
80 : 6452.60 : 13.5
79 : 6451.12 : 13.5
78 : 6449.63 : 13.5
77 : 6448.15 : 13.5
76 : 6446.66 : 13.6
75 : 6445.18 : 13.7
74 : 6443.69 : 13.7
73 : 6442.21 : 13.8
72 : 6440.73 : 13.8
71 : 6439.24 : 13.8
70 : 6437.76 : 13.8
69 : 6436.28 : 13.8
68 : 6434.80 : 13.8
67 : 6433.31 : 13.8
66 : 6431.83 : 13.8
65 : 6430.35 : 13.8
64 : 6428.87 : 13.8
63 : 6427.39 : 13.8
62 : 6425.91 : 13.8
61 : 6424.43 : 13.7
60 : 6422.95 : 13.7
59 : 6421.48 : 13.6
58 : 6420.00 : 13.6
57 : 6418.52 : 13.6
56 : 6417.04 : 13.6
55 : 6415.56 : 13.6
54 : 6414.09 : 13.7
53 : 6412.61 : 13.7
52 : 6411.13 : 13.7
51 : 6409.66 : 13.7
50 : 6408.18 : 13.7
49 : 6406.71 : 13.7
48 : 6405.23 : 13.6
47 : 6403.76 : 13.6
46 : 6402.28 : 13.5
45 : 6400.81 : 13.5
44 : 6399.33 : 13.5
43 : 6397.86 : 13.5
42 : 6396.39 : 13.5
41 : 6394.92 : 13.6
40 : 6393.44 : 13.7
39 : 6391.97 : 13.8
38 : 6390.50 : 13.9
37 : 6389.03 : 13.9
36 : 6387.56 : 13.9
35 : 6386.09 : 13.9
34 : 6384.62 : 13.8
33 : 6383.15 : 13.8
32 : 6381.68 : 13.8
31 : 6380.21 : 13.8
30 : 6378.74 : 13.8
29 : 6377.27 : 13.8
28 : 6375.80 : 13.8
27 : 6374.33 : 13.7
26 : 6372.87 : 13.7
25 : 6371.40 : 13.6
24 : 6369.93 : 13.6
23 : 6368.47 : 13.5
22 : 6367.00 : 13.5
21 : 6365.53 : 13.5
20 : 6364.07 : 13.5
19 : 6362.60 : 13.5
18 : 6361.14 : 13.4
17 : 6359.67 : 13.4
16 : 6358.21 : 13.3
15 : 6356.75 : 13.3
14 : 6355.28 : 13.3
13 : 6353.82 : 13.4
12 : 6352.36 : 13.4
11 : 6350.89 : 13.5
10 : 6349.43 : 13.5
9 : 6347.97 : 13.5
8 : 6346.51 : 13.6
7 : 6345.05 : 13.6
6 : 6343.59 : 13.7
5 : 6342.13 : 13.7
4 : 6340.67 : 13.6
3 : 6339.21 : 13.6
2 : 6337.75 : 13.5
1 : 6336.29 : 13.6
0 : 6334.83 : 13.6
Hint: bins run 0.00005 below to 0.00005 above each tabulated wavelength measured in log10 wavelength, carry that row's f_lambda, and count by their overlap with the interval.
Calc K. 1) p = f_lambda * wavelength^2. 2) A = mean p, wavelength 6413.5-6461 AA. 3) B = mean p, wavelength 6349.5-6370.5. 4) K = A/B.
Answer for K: 1.0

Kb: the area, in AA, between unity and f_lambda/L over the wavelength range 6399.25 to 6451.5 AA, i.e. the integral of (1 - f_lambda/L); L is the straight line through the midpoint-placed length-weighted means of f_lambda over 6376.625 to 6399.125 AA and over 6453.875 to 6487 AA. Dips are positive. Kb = 0.7 AA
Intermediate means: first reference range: 13.8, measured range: 13.7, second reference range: 14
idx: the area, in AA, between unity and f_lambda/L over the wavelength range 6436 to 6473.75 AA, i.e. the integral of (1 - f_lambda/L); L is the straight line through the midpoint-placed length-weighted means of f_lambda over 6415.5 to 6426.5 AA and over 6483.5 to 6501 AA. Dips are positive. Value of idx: -0.6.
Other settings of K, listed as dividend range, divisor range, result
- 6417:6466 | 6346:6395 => 1.03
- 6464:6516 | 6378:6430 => 1.04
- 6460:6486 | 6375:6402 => 1.05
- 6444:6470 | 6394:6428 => 1.02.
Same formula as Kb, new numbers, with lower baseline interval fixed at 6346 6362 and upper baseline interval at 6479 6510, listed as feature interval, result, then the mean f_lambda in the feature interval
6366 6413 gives -0.7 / 13.7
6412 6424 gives -0.1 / 13.6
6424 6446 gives -0.3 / 13.8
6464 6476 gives -0.4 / 14.1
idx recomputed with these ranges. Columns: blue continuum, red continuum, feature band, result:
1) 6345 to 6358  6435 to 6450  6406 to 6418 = 0.0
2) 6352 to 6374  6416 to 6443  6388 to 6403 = 0.0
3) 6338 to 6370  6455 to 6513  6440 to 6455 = 0.1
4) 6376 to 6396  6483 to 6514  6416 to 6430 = 0.1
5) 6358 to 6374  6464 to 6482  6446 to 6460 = 0.5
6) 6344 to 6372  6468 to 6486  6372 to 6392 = -0.3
